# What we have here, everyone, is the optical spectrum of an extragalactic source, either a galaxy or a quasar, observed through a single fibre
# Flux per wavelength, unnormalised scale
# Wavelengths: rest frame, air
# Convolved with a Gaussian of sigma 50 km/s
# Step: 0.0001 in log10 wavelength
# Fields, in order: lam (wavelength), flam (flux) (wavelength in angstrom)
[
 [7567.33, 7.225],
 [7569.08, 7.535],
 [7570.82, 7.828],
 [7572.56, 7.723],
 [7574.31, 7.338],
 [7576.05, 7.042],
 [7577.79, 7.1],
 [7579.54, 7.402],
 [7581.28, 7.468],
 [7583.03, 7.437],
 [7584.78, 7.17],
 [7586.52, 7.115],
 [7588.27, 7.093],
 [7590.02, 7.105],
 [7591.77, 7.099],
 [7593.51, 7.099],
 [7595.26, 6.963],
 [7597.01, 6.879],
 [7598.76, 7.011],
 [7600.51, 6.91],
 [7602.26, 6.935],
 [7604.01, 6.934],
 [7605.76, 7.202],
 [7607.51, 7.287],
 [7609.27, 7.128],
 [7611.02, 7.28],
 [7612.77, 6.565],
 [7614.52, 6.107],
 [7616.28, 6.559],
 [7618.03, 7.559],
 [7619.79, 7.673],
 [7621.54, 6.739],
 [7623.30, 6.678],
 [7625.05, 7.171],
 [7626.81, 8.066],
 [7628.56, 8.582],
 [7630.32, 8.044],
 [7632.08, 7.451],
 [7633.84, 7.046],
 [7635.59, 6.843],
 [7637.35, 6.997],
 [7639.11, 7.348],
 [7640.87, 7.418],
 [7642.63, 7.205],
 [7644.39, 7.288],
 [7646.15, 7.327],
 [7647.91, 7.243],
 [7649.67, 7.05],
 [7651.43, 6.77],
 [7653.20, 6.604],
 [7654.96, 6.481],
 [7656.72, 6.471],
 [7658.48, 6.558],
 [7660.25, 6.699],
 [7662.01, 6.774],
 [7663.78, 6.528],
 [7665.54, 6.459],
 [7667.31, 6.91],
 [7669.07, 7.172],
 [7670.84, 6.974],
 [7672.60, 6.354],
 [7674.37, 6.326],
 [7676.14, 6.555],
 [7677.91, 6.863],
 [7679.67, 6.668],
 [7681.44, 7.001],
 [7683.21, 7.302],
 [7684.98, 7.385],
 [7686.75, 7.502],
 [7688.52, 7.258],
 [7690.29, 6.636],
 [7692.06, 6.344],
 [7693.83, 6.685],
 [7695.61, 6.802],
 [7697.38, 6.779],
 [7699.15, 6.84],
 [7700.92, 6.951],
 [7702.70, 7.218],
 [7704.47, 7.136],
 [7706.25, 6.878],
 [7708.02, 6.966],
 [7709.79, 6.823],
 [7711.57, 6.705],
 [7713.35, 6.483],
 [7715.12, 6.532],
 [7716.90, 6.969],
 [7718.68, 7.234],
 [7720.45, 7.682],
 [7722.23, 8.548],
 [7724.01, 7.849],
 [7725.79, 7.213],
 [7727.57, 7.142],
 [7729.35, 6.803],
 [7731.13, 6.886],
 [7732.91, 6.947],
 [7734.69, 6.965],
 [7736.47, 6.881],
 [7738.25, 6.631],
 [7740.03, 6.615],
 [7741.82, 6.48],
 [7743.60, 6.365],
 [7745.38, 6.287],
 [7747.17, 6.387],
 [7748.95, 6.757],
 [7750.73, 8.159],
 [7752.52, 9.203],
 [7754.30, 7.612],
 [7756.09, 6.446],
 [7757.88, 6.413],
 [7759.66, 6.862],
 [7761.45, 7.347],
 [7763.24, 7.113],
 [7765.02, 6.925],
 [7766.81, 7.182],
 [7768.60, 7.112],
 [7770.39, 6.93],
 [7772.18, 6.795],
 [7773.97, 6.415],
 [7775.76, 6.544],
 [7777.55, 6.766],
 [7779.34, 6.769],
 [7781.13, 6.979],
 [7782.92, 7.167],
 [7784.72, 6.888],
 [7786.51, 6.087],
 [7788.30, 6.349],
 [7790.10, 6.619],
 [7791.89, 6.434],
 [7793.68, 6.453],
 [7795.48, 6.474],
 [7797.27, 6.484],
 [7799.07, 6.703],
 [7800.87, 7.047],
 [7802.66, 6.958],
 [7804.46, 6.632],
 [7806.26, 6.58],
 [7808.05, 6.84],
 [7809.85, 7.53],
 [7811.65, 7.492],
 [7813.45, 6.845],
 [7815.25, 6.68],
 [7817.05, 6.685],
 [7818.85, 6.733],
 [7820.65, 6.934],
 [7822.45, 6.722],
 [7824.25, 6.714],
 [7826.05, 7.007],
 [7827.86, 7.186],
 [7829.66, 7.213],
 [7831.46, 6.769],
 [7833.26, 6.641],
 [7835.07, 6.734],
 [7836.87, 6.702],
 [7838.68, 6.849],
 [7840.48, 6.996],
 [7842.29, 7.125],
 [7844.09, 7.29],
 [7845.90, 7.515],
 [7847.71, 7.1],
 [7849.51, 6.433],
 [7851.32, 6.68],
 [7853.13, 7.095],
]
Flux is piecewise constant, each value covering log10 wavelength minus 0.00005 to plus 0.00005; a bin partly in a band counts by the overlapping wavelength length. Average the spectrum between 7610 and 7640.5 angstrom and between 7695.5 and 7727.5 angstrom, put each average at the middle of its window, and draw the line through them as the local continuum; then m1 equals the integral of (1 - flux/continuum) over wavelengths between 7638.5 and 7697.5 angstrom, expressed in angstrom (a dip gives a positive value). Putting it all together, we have 2.4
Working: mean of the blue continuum 7.22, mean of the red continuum 7.1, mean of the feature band 6.87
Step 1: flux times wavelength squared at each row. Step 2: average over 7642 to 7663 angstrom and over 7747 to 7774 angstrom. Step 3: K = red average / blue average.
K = 1.07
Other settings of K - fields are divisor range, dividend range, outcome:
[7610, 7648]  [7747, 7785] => 1.01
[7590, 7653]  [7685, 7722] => 0.99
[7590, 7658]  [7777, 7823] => 1.00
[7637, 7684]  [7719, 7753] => 1.06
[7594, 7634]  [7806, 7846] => 1.02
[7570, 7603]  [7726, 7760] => 1.01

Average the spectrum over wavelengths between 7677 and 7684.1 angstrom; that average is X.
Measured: 6.96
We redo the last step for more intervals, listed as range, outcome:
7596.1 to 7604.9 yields 6.93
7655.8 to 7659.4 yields 6.52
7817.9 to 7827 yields 6.82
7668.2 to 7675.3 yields 6.7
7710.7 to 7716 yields 6.58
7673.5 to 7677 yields 6.44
